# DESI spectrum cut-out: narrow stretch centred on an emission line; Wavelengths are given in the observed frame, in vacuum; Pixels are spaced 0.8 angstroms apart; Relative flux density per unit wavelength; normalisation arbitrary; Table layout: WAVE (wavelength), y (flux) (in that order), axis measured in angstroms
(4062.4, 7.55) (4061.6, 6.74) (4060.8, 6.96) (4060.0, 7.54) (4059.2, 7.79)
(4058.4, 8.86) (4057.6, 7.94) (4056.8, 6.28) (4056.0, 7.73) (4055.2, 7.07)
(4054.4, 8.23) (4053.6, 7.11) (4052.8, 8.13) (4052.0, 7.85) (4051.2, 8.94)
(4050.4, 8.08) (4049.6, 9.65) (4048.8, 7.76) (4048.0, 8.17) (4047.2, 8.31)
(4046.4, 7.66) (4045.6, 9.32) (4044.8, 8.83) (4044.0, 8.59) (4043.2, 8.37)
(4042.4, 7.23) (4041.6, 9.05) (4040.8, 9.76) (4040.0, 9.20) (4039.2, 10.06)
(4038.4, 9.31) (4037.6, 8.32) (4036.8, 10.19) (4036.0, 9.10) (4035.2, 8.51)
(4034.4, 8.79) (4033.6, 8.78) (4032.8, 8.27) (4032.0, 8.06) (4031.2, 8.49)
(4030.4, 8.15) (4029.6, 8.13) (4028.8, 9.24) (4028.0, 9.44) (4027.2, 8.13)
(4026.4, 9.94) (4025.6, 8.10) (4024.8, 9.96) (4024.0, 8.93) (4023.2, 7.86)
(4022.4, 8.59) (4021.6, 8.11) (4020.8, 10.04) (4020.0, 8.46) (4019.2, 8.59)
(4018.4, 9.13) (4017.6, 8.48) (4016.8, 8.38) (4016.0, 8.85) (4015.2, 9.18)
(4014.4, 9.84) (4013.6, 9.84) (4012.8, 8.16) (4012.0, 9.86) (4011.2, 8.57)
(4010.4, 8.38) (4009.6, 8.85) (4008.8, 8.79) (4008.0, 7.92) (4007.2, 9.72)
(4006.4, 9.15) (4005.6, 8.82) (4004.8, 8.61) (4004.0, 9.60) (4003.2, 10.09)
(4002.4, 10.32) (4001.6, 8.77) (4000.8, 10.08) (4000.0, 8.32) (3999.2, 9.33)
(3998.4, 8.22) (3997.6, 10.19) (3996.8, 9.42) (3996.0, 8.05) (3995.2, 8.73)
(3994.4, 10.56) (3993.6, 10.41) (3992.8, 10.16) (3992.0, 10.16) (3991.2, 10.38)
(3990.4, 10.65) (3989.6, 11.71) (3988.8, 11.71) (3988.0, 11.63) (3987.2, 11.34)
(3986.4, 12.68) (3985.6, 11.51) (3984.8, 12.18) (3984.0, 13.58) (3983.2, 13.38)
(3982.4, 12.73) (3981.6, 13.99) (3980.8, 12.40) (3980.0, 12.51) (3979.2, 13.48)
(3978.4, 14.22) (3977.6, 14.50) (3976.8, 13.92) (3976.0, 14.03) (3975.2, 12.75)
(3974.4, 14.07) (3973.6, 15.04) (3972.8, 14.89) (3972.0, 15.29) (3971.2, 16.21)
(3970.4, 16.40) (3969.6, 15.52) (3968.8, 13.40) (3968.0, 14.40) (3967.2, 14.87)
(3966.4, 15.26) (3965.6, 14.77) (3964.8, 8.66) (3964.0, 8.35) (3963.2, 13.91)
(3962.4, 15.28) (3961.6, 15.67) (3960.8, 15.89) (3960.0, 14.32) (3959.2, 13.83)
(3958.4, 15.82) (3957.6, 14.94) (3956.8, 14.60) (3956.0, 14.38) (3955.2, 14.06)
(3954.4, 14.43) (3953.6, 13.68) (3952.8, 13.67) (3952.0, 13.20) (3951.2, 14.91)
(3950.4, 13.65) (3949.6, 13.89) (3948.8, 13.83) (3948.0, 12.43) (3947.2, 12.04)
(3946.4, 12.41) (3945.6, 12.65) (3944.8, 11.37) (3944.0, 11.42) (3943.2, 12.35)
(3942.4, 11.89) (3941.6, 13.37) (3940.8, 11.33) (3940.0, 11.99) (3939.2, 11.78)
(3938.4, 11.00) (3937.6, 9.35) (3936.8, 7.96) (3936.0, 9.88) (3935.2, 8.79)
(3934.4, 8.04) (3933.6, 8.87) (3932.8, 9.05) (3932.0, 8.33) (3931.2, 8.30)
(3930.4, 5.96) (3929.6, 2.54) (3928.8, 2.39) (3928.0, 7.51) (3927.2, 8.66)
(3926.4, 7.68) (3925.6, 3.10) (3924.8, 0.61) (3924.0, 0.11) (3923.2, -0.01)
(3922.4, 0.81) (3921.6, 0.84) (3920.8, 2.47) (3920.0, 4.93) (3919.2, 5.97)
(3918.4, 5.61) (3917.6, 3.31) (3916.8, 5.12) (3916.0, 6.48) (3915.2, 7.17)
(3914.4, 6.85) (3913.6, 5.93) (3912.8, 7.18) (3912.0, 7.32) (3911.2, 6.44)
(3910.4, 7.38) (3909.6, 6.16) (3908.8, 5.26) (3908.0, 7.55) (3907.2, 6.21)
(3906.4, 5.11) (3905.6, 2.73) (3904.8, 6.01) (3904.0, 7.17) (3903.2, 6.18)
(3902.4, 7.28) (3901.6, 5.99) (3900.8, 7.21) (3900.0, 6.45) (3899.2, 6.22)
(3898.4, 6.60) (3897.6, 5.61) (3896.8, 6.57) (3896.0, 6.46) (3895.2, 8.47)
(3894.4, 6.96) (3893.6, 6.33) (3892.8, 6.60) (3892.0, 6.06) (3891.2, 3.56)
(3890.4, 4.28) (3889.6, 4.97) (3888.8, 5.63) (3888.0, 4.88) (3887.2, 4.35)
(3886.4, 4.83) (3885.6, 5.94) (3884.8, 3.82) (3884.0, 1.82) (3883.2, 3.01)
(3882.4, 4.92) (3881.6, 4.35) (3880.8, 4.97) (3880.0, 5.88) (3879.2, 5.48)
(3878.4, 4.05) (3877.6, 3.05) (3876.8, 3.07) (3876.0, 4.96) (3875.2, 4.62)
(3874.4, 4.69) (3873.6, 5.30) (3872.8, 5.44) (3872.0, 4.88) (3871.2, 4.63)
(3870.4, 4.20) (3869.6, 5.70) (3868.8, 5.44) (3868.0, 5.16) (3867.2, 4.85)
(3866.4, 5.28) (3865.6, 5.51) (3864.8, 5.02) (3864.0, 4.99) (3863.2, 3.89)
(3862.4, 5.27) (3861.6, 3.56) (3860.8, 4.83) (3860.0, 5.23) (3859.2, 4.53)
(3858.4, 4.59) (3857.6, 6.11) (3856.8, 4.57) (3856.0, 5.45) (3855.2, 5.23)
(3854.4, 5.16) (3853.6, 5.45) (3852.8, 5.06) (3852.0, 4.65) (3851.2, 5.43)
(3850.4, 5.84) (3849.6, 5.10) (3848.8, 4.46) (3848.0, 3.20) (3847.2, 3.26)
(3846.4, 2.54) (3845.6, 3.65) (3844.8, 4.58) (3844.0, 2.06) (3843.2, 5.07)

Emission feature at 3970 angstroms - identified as Ly-alpha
